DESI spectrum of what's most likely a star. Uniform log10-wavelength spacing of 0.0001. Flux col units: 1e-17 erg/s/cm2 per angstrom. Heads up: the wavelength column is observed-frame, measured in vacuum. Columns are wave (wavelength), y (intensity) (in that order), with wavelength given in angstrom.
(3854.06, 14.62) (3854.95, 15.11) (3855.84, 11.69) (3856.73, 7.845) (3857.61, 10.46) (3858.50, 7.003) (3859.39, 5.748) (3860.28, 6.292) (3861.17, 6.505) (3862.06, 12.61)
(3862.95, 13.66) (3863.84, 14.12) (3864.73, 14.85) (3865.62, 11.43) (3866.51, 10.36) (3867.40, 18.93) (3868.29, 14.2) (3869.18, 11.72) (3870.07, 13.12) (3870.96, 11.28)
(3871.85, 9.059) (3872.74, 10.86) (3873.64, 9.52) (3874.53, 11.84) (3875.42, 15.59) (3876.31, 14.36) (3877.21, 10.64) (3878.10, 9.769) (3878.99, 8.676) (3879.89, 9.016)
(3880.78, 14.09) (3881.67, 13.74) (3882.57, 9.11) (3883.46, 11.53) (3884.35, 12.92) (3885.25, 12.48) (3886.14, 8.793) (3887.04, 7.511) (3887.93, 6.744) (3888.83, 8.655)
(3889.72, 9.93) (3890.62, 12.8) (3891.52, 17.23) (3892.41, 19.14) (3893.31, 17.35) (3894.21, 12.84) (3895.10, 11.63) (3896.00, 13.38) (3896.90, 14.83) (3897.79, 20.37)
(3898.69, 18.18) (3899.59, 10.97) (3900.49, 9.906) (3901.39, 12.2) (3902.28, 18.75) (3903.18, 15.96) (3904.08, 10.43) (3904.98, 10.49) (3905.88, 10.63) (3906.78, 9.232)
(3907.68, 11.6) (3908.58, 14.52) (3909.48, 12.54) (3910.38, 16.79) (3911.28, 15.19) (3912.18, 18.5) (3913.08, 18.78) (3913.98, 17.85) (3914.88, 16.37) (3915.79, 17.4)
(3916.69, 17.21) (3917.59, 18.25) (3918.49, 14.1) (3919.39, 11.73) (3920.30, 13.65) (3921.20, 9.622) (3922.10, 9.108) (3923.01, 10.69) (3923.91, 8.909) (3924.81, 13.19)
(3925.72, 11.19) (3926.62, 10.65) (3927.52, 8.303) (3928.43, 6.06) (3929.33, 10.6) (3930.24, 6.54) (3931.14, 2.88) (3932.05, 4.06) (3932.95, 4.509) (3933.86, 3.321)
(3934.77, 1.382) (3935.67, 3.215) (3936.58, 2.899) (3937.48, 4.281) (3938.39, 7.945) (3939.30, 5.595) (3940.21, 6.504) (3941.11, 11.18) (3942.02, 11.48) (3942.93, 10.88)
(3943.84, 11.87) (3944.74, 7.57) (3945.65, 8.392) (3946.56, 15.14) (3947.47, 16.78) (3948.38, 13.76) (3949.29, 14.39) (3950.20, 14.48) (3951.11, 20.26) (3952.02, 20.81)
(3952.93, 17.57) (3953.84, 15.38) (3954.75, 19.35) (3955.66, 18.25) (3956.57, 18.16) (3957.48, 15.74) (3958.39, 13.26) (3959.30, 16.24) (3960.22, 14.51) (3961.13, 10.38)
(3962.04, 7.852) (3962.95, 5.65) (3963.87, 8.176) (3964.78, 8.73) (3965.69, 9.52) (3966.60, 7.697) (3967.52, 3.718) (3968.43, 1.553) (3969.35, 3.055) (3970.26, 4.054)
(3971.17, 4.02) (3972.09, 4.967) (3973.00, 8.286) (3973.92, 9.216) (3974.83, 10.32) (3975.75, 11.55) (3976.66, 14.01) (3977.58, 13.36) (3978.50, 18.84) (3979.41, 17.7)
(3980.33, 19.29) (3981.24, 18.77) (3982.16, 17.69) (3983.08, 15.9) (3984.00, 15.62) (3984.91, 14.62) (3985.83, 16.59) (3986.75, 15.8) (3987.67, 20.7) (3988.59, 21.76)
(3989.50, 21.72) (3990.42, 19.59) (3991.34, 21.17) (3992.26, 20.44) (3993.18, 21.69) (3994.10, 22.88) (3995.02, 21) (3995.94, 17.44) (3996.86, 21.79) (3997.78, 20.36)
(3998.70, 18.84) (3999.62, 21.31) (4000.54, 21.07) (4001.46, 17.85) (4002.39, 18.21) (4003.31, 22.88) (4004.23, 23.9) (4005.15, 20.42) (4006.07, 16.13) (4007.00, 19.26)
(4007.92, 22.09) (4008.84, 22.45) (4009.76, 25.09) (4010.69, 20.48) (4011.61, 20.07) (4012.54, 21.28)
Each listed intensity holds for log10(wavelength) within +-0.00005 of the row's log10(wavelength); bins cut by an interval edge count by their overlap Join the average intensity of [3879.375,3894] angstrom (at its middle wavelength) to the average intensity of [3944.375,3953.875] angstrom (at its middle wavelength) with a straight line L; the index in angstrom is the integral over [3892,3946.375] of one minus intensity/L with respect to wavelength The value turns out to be 7.75 angstrom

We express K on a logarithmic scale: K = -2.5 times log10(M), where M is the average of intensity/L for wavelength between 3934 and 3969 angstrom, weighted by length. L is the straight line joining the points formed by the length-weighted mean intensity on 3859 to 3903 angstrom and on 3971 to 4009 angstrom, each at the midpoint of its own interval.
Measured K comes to 0.40 mag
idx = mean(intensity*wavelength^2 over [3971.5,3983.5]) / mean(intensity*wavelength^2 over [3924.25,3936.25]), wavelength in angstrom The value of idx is 2.1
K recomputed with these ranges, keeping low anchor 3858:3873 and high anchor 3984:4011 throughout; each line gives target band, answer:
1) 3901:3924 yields 0.04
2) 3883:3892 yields 0.17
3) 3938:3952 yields 0.36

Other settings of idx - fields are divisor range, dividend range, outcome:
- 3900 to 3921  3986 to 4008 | 1.47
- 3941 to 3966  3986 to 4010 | 1.56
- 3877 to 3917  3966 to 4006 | 1.25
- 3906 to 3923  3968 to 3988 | 0.90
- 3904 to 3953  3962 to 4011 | 1.45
